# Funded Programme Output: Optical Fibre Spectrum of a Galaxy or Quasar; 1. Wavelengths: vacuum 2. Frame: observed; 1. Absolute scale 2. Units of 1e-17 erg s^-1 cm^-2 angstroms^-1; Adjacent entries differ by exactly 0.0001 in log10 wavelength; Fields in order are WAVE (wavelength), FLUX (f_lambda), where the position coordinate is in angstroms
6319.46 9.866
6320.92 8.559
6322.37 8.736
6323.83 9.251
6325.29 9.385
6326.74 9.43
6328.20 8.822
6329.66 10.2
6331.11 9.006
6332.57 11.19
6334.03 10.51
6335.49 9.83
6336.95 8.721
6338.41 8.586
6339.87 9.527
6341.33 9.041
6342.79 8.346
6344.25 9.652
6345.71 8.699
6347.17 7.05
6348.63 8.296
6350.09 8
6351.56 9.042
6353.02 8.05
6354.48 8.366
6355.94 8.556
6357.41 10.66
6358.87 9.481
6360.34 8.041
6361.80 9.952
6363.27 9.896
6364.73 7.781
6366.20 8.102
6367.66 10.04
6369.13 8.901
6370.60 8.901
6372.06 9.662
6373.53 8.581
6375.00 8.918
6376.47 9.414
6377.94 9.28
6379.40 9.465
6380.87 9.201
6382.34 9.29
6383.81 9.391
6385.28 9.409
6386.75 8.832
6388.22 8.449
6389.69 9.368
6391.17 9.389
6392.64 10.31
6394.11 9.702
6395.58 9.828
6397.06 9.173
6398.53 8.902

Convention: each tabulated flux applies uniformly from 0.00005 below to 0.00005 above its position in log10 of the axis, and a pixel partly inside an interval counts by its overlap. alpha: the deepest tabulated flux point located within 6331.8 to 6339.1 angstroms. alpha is 8.586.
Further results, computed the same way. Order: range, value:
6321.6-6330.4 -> 8.736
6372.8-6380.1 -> 8.581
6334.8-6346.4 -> 8.346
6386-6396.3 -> 8.449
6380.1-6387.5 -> 8.832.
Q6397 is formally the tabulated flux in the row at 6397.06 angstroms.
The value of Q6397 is 9.173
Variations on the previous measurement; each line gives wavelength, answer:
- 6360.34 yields 8.041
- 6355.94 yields 8.556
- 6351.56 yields 9.042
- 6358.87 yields 9.481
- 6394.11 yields 9.702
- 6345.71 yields 8.699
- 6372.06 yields 9.662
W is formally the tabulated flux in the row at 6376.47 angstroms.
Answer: 9.414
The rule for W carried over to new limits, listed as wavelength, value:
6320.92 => 8.559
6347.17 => 7.05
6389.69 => 9.368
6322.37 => 8.736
